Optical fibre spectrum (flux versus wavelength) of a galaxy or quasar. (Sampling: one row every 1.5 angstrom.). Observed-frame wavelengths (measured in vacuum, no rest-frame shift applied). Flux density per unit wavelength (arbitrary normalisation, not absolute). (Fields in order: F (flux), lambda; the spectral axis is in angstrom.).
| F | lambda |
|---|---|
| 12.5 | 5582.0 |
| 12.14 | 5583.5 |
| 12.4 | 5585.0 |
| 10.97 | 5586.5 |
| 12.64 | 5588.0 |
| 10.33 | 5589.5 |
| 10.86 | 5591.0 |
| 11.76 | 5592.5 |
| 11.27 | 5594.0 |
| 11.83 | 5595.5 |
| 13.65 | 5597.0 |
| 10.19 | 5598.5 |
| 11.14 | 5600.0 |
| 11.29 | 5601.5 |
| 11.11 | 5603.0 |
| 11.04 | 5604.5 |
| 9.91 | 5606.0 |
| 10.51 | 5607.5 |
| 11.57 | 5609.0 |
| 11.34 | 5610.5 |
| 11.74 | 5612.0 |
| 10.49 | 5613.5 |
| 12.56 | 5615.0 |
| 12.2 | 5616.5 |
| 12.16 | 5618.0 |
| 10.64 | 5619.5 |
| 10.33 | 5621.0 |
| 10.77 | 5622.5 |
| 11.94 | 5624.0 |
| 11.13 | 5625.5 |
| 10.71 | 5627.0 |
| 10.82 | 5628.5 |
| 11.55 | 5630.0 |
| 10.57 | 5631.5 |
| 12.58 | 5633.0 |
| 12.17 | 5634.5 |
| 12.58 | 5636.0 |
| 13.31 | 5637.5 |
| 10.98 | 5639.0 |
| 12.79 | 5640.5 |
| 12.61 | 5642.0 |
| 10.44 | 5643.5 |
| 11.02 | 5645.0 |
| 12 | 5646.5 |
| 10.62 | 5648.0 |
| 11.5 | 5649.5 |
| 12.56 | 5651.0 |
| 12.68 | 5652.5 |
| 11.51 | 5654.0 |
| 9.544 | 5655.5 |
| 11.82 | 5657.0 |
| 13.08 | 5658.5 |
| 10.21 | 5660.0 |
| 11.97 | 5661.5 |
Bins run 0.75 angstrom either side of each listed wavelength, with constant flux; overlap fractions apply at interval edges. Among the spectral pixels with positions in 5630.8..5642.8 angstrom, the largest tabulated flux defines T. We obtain 13.31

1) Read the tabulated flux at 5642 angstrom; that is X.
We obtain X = 12.61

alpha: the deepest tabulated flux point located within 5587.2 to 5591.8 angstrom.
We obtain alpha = 10.33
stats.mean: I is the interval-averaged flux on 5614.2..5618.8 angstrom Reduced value 12.3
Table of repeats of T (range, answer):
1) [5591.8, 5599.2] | 13.65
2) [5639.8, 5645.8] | 12.79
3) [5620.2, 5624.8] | 11.94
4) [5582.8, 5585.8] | 12.4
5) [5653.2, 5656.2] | 11.51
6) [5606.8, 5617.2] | 12.56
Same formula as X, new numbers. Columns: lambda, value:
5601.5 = 11.29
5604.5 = 11.04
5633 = 12.58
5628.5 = 10.82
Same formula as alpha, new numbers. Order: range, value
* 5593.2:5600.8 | 10.19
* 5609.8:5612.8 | 11.34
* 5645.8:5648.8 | 10.62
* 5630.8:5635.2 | 10.57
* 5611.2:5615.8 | 10.49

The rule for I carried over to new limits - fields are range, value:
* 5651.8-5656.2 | 11.2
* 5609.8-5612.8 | 11.5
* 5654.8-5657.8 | 10.7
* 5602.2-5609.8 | 10.8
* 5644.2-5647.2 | 11.5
